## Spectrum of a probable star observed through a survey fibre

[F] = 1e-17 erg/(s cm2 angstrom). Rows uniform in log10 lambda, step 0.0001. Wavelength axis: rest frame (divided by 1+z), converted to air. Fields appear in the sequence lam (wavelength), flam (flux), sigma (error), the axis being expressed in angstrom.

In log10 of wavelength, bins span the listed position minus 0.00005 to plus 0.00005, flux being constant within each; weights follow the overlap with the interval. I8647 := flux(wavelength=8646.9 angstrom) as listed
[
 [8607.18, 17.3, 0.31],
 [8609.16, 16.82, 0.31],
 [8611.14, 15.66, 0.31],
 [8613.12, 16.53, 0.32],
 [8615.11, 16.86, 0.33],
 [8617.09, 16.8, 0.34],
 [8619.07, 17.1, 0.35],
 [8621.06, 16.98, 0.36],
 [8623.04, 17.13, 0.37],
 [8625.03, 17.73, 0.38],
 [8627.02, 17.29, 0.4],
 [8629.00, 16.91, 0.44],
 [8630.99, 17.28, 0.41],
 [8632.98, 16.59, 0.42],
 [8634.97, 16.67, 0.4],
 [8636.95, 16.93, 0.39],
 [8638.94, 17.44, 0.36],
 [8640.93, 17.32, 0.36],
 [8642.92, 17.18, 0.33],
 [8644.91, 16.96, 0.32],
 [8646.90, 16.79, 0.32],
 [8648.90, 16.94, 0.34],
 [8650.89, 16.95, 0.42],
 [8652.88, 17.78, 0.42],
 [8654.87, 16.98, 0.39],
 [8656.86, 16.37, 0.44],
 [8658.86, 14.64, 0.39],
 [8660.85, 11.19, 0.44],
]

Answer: 16.79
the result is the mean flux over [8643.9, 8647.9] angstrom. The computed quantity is 16.9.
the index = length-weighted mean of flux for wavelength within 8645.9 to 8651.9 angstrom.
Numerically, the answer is 16.9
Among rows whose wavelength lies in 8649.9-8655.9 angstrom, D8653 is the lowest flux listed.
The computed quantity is 16.95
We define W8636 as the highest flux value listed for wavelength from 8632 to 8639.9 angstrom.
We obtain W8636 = 17.44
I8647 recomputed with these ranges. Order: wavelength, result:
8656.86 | 16.37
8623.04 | 17.13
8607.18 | 17.3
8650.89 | 16.95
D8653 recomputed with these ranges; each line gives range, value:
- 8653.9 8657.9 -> 16.37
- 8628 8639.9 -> 16.59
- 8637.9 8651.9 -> 16.79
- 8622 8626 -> 17.13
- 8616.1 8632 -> 16.8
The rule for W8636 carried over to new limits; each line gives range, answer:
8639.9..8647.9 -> 17.32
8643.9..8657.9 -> 17.78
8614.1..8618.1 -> 16.86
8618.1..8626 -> 17.73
